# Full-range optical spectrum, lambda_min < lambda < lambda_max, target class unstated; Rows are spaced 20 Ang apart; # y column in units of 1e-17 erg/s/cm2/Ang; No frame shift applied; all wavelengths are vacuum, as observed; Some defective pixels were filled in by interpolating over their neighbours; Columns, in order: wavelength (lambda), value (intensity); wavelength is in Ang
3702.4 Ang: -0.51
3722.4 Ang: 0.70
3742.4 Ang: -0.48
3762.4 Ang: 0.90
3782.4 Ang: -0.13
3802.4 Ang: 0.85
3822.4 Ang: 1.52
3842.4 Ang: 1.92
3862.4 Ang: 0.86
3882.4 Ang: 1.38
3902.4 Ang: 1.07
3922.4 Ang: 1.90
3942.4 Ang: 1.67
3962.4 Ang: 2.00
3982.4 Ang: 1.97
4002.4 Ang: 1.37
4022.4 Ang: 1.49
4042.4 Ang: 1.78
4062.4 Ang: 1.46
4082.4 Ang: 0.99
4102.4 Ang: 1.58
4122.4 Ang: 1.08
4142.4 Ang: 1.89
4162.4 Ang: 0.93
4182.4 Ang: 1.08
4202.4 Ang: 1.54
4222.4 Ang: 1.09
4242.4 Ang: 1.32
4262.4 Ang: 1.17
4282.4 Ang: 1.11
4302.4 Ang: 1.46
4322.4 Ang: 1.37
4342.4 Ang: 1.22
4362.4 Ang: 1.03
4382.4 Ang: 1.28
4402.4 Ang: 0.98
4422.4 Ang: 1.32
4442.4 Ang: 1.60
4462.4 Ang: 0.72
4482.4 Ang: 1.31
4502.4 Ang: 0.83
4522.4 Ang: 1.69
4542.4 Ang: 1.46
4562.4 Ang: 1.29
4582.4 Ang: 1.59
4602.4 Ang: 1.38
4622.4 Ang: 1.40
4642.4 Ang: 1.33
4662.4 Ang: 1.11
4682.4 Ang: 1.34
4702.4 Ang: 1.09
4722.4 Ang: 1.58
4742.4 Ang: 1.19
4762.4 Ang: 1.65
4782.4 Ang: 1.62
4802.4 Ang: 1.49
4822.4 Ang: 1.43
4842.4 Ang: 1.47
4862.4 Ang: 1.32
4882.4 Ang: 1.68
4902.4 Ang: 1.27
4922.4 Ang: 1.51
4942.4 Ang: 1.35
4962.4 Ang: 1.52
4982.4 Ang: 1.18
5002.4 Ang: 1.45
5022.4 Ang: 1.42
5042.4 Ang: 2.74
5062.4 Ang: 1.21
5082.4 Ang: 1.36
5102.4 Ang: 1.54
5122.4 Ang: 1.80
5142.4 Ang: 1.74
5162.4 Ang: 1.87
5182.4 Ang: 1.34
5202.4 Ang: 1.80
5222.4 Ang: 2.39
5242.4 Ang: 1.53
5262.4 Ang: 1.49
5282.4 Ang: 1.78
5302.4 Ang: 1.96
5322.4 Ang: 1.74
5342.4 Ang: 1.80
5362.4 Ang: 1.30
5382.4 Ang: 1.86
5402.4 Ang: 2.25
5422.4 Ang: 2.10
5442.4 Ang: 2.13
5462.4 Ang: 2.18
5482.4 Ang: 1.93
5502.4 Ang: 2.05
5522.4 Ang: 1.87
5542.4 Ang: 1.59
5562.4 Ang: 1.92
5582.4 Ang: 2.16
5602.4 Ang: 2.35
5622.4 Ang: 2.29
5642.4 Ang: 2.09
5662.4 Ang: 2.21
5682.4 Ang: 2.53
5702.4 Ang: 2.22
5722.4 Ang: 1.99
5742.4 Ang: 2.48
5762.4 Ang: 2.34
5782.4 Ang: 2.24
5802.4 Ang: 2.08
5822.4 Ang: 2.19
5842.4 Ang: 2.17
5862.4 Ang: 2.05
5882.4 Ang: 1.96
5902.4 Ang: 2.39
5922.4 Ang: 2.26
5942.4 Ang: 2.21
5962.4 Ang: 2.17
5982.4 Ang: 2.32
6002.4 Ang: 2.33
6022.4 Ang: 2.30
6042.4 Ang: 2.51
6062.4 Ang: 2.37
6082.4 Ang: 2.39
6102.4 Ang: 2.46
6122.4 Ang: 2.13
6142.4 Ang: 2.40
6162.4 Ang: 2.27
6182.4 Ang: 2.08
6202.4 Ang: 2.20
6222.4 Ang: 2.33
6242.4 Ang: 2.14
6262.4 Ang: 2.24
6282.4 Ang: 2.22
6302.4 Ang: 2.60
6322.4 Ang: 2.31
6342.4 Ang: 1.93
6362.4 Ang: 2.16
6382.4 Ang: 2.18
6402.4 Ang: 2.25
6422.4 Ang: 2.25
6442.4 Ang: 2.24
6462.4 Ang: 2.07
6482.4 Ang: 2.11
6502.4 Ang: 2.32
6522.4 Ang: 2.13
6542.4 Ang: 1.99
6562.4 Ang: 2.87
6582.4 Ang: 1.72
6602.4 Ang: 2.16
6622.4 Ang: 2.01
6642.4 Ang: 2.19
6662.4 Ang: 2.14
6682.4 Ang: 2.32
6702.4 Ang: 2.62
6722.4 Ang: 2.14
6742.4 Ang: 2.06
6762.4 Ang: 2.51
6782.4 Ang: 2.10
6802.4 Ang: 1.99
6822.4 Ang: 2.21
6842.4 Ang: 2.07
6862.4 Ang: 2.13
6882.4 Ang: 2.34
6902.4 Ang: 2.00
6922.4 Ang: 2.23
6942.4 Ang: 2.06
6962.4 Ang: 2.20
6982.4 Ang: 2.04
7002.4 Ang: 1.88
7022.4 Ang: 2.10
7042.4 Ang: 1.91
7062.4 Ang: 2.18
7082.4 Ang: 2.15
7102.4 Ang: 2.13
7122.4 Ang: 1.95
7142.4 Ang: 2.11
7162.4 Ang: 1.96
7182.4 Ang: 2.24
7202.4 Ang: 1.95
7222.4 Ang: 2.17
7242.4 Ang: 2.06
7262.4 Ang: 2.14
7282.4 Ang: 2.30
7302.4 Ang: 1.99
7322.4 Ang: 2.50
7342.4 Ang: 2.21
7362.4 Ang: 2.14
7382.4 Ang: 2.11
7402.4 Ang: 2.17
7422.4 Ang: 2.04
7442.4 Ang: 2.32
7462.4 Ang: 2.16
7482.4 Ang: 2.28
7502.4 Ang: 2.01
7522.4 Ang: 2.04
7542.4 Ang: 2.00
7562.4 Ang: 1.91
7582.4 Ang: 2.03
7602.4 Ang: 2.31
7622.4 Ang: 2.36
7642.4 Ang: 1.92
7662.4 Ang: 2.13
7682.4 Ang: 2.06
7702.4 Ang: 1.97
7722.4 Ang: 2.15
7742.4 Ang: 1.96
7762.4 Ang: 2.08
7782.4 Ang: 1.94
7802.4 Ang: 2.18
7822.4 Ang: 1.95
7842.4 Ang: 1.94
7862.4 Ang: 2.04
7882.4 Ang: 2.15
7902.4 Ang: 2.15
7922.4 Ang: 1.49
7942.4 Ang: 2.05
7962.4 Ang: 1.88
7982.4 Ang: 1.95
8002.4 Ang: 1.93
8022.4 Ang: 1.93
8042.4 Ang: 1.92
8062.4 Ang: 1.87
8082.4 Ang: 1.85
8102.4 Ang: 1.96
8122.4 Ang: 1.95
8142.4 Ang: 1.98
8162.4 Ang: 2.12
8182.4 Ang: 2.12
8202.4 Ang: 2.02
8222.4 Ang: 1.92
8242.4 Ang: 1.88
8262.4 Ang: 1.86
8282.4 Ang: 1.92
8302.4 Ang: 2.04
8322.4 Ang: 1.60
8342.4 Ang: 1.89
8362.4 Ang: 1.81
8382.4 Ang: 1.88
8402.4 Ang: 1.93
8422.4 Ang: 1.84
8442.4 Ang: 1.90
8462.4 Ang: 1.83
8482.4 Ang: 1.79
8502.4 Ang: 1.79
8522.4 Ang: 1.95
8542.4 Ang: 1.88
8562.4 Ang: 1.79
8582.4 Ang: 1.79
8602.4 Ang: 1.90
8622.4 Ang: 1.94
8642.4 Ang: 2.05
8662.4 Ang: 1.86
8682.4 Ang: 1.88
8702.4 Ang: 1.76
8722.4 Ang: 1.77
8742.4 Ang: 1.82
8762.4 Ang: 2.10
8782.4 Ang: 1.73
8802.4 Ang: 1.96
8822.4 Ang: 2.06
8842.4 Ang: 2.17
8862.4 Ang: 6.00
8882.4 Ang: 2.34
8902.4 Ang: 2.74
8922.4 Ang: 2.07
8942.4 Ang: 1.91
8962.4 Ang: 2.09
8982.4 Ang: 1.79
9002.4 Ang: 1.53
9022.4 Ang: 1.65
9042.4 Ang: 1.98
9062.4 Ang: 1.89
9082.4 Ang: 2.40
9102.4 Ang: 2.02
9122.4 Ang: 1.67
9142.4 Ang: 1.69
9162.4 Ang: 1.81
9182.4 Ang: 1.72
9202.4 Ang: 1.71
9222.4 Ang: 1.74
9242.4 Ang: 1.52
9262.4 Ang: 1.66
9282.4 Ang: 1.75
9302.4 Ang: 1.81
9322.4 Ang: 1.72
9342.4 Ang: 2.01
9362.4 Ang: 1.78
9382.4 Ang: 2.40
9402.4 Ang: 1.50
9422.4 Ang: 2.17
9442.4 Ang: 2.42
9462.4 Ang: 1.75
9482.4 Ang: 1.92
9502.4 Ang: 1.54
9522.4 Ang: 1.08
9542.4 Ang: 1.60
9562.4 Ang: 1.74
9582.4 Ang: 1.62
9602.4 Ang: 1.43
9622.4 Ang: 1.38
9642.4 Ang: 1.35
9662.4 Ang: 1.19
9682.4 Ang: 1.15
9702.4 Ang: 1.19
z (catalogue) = 0.35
